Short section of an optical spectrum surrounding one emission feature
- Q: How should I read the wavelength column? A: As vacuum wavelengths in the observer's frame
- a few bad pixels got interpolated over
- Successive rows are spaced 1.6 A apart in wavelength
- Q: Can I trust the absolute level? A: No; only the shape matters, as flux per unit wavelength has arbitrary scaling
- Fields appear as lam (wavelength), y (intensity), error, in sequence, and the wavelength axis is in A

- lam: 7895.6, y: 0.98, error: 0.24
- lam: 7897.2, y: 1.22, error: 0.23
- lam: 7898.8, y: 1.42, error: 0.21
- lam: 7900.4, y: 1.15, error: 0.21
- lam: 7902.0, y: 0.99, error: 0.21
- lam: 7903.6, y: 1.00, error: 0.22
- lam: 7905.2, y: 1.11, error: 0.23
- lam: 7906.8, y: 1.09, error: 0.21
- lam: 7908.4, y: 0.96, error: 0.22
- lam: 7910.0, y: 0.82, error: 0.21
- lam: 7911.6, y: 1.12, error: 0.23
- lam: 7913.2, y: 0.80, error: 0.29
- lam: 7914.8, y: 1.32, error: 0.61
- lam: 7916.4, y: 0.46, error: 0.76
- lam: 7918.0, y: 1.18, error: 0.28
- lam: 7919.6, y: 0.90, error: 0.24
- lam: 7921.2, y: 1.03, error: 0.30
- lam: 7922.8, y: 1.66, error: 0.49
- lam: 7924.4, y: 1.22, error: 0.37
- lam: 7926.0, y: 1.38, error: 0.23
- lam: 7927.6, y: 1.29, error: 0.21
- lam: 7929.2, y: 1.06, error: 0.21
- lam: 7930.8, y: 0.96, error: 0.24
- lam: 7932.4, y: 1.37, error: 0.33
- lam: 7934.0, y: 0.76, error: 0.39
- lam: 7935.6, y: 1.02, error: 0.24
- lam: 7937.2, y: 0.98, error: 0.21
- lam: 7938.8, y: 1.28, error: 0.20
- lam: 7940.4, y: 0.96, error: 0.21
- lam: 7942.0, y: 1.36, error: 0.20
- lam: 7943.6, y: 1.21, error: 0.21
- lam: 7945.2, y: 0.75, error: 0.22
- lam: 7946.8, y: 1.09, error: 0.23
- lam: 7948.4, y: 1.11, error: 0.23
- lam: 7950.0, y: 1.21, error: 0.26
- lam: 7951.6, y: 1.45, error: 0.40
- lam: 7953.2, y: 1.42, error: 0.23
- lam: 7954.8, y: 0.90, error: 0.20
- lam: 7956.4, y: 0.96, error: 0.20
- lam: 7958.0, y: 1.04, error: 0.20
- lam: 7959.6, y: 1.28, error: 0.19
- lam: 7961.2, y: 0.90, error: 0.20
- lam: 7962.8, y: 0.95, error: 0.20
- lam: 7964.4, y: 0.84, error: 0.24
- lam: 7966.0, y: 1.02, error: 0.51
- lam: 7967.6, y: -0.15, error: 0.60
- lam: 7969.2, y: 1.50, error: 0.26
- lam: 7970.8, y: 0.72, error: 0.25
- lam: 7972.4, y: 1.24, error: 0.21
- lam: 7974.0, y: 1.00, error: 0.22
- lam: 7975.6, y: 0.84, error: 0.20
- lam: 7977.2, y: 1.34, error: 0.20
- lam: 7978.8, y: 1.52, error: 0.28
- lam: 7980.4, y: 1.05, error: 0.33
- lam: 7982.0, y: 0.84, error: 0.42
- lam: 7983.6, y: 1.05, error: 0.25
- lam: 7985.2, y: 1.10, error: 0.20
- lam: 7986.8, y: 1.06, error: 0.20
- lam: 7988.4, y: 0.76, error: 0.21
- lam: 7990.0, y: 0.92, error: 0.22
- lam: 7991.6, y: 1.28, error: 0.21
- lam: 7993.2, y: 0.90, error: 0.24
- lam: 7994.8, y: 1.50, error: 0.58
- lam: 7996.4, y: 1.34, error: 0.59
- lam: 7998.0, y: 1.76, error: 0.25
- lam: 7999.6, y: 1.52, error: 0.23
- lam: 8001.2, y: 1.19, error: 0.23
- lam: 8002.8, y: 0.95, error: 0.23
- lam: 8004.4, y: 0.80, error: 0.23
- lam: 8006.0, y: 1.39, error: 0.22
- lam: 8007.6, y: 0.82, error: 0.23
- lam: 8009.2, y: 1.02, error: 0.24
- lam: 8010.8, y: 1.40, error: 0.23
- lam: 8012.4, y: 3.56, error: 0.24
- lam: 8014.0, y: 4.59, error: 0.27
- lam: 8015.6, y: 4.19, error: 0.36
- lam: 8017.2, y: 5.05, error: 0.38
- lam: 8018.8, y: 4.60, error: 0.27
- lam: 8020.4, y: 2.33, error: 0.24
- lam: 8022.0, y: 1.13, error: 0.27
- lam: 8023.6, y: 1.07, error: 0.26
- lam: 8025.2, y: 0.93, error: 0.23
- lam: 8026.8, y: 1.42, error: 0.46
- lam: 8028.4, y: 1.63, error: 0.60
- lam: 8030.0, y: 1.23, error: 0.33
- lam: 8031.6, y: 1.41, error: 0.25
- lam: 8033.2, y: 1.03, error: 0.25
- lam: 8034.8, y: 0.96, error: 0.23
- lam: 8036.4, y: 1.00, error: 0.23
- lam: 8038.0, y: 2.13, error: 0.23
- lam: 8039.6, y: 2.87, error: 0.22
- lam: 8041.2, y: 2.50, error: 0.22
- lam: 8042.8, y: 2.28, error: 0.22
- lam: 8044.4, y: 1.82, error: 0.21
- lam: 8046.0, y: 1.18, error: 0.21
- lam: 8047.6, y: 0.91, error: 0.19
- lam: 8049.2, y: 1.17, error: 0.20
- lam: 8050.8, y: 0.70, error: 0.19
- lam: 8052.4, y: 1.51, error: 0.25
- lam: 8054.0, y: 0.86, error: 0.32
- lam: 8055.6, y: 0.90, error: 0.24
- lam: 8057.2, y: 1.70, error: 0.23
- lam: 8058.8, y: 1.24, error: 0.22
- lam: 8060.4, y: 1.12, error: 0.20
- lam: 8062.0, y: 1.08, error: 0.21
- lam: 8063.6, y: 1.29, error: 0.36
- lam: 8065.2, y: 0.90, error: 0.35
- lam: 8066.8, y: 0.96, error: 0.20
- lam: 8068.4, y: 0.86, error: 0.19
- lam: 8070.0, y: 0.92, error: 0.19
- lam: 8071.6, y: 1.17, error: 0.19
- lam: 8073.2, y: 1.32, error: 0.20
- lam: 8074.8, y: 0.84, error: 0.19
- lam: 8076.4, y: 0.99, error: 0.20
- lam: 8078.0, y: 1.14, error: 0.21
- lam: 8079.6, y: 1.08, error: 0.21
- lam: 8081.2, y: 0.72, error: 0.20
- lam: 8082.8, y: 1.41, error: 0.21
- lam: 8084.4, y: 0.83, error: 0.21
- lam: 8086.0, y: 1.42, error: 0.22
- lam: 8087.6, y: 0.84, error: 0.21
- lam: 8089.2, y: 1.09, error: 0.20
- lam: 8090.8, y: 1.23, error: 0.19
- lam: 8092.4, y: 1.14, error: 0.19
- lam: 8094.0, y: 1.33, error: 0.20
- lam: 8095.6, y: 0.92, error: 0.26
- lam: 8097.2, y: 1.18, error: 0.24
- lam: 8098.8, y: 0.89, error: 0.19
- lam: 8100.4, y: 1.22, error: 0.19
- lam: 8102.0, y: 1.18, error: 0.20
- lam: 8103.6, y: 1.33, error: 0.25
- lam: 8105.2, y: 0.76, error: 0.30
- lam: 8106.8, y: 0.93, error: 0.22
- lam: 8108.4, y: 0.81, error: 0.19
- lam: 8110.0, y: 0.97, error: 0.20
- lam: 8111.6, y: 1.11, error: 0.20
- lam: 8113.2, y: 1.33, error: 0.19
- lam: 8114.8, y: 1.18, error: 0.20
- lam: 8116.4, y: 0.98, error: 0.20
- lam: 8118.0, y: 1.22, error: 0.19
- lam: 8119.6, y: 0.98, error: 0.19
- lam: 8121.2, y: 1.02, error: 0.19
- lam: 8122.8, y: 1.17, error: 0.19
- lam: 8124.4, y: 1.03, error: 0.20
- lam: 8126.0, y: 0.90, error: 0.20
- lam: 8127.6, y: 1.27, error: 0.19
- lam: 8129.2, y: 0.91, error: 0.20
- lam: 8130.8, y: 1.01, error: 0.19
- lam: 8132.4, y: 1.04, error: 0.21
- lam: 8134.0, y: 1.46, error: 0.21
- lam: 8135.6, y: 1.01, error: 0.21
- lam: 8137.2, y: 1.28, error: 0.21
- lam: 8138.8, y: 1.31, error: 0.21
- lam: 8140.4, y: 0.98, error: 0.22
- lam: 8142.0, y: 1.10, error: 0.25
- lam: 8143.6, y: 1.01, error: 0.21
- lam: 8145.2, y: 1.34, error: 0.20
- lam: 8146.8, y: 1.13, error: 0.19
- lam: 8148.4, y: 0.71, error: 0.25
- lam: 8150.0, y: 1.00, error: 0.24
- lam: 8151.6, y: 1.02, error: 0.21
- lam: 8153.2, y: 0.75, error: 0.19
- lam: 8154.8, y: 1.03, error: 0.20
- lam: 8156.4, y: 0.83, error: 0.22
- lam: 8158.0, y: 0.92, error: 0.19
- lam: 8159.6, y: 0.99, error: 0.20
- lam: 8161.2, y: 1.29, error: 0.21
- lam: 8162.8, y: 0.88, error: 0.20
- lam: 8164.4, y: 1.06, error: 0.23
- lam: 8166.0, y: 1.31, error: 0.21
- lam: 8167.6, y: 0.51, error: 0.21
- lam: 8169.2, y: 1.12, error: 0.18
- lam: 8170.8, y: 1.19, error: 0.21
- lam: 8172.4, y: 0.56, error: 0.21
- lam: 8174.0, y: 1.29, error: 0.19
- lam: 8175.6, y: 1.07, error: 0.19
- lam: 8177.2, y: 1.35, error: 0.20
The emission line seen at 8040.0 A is [N II]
